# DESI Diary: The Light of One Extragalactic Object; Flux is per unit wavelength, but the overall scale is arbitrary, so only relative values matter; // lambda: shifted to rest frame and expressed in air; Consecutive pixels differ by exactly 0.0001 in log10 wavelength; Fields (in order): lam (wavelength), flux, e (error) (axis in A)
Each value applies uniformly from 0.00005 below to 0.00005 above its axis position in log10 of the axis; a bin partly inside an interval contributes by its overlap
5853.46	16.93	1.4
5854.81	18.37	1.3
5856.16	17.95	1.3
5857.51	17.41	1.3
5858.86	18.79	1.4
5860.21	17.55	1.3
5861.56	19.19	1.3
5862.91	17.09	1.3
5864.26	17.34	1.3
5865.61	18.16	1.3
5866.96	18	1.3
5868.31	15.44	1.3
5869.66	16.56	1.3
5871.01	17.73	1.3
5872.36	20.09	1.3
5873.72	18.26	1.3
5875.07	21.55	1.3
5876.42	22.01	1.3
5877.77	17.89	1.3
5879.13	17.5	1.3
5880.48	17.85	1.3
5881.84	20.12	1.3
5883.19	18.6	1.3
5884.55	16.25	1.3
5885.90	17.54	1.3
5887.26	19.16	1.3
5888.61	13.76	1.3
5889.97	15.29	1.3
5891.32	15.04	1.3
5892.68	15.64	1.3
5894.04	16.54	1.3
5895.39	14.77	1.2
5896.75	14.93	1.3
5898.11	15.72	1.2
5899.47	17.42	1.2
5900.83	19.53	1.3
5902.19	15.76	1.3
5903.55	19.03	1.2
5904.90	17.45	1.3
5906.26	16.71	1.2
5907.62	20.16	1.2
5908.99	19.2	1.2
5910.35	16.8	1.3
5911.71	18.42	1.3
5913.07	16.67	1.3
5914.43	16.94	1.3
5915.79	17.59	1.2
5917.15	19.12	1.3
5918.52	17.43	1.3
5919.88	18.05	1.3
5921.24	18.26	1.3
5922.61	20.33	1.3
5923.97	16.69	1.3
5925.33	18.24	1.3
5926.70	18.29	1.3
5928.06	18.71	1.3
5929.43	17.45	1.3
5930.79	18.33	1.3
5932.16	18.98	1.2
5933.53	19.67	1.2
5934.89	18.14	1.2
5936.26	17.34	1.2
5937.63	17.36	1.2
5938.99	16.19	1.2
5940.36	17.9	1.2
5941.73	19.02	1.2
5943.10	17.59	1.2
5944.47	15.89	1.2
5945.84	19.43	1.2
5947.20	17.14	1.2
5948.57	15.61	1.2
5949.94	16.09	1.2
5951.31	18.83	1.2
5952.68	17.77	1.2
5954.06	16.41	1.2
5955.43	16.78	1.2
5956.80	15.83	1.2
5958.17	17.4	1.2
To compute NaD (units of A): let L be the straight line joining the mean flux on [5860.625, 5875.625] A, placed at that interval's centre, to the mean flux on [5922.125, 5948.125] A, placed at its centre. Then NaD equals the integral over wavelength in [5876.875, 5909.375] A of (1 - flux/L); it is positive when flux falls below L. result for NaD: 1.6 A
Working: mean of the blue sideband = 18.1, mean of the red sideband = 18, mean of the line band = 17.2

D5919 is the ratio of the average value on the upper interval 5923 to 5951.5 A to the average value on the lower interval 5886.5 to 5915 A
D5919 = 1.1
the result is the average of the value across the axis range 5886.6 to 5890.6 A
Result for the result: 16.1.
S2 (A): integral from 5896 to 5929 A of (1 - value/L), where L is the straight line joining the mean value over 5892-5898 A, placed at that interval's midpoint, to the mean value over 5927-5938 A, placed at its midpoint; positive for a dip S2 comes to -2.0 A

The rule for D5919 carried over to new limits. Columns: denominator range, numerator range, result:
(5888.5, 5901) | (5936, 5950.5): 1.09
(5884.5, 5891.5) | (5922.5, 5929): 1.12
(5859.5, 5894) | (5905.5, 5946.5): 1.02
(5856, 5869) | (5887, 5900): 0.89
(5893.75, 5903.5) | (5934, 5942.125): 1.07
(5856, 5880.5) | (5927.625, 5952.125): 0.97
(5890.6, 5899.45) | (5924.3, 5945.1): 1.15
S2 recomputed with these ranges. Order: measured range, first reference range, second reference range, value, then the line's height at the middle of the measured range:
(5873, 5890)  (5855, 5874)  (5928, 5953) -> -0.42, 17.8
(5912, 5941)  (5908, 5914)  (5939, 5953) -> -0.52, 17.7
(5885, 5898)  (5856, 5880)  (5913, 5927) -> 1.64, 18.1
